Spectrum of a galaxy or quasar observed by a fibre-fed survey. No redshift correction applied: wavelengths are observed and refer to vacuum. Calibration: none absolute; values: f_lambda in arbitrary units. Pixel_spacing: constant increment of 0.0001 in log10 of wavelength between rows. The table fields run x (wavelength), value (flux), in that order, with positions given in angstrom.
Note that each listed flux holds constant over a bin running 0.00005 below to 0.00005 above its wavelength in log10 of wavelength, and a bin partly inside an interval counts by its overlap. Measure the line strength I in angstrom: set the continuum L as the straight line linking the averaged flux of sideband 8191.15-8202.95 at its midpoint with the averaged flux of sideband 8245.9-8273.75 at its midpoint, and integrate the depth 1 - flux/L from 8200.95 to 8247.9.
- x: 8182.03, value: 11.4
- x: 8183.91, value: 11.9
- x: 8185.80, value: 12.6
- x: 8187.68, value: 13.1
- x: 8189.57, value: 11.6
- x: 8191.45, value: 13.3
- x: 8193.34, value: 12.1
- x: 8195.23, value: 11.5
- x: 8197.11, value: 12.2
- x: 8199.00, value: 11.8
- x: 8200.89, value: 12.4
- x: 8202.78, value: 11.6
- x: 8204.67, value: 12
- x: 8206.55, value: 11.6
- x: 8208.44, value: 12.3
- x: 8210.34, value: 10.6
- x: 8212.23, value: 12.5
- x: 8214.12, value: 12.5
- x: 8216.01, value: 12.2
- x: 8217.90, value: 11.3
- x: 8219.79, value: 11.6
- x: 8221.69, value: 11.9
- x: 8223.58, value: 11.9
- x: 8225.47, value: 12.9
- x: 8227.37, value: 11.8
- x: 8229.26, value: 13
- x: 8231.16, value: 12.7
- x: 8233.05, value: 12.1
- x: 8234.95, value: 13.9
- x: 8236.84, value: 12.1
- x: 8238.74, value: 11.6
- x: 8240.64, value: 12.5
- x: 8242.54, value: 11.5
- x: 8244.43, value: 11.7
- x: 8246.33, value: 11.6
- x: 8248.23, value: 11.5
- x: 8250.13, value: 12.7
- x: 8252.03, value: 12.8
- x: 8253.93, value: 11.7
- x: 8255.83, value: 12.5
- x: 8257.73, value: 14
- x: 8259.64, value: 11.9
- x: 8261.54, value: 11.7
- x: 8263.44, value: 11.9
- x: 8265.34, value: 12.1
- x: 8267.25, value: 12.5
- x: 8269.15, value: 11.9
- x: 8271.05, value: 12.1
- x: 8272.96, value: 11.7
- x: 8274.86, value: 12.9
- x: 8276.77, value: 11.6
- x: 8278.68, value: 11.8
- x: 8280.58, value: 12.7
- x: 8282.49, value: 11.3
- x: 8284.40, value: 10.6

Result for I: 0.3 angstrom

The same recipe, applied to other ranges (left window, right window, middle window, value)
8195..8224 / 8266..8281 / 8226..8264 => -0.8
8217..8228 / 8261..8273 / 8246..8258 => -0.4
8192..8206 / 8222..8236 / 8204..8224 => 0.7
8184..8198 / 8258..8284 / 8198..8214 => 0.5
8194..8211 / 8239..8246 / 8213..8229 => -0.3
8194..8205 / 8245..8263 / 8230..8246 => -0.1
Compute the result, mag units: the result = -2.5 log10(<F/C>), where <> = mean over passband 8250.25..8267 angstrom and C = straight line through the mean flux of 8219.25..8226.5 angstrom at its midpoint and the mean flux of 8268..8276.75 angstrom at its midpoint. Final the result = -0.022 mag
